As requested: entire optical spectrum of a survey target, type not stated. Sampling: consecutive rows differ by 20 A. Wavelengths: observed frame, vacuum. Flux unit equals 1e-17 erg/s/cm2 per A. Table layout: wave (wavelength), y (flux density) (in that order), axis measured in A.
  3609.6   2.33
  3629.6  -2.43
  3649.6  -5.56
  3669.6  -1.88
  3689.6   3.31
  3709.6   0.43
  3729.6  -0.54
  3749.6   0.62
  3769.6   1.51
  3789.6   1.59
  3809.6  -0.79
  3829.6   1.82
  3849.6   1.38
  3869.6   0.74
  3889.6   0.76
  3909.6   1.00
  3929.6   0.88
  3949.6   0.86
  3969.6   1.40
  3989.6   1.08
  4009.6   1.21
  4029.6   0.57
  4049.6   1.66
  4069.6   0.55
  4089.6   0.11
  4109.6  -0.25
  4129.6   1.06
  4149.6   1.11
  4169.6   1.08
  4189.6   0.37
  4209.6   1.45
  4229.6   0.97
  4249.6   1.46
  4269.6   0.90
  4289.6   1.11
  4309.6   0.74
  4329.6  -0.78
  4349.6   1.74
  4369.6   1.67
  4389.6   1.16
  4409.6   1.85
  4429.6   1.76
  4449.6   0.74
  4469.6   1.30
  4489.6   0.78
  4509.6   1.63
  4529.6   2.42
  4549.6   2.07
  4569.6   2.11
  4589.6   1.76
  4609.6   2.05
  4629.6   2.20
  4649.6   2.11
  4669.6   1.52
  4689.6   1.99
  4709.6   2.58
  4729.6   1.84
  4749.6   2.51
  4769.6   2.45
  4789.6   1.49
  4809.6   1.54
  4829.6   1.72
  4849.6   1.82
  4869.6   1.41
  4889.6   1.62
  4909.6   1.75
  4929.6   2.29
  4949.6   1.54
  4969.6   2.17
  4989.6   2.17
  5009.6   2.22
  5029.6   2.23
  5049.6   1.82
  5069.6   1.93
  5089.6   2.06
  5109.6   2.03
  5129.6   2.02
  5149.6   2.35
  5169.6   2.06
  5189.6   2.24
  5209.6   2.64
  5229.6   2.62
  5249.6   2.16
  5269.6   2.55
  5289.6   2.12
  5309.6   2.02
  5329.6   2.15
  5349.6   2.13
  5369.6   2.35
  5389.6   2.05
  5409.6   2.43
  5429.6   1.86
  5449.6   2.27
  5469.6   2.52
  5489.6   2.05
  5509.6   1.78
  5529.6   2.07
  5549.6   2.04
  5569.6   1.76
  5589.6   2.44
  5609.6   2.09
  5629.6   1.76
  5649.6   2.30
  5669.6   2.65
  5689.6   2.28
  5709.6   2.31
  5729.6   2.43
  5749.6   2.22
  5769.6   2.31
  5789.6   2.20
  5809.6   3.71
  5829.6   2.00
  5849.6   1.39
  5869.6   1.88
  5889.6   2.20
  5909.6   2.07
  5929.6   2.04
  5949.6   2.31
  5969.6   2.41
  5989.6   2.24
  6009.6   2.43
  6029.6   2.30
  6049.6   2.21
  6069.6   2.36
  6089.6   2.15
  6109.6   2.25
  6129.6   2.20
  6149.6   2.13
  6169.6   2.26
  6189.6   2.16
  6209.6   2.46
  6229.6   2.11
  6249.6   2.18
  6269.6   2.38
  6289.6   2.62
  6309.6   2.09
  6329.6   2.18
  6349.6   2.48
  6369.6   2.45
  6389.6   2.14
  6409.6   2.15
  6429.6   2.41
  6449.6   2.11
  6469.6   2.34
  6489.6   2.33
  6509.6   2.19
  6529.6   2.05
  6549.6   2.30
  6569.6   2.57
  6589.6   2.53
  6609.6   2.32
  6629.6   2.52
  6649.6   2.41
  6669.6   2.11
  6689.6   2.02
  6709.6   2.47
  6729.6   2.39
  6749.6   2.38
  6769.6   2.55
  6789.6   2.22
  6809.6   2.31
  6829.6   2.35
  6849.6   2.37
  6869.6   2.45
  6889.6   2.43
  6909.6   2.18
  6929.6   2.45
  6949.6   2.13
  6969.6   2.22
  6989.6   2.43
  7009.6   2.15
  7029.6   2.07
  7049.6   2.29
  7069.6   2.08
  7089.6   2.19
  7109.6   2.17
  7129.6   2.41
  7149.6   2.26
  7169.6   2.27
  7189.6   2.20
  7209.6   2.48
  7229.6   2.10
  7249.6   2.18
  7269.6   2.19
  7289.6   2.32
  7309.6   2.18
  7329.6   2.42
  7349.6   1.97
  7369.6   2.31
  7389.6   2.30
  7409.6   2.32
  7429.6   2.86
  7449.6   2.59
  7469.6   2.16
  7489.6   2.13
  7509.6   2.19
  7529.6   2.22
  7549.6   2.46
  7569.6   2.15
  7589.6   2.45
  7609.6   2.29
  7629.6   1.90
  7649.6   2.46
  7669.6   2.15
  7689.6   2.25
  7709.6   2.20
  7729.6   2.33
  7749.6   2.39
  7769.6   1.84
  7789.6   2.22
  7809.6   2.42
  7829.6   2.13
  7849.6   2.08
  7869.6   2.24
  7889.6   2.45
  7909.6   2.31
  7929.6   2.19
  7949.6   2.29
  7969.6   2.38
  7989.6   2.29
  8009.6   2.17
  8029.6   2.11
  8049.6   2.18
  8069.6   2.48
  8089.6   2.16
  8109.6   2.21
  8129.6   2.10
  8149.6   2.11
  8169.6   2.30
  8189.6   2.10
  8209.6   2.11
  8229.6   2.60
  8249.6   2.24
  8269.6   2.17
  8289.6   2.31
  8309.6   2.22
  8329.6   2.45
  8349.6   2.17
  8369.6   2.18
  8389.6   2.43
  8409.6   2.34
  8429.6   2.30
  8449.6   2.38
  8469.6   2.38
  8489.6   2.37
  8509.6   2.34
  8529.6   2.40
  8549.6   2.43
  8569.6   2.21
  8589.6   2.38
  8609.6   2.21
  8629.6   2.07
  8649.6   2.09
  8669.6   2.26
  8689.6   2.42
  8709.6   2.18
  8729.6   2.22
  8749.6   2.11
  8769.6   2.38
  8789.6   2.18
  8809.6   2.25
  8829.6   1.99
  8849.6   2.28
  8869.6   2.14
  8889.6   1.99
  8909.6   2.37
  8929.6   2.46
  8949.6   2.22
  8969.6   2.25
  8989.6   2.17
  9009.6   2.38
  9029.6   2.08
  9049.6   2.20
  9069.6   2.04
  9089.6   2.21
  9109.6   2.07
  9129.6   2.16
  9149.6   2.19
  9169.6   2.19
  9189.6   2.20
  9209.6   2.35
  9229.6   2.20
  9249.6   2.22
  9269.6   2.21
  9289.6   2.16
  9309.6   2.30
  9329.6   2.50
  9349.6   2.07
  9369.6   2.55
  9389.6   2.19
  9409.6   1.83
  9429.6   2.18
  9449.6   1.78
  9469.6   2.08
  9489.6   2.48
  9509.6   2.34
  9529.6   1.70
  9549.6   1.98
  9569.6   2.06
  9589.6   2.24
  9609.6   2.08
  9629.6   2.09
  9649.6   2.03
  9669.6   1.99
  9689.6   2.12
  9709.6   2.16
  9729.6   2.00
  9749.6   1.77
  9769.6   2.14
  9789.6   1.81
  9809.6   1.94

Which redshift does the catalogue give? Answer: 0.131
